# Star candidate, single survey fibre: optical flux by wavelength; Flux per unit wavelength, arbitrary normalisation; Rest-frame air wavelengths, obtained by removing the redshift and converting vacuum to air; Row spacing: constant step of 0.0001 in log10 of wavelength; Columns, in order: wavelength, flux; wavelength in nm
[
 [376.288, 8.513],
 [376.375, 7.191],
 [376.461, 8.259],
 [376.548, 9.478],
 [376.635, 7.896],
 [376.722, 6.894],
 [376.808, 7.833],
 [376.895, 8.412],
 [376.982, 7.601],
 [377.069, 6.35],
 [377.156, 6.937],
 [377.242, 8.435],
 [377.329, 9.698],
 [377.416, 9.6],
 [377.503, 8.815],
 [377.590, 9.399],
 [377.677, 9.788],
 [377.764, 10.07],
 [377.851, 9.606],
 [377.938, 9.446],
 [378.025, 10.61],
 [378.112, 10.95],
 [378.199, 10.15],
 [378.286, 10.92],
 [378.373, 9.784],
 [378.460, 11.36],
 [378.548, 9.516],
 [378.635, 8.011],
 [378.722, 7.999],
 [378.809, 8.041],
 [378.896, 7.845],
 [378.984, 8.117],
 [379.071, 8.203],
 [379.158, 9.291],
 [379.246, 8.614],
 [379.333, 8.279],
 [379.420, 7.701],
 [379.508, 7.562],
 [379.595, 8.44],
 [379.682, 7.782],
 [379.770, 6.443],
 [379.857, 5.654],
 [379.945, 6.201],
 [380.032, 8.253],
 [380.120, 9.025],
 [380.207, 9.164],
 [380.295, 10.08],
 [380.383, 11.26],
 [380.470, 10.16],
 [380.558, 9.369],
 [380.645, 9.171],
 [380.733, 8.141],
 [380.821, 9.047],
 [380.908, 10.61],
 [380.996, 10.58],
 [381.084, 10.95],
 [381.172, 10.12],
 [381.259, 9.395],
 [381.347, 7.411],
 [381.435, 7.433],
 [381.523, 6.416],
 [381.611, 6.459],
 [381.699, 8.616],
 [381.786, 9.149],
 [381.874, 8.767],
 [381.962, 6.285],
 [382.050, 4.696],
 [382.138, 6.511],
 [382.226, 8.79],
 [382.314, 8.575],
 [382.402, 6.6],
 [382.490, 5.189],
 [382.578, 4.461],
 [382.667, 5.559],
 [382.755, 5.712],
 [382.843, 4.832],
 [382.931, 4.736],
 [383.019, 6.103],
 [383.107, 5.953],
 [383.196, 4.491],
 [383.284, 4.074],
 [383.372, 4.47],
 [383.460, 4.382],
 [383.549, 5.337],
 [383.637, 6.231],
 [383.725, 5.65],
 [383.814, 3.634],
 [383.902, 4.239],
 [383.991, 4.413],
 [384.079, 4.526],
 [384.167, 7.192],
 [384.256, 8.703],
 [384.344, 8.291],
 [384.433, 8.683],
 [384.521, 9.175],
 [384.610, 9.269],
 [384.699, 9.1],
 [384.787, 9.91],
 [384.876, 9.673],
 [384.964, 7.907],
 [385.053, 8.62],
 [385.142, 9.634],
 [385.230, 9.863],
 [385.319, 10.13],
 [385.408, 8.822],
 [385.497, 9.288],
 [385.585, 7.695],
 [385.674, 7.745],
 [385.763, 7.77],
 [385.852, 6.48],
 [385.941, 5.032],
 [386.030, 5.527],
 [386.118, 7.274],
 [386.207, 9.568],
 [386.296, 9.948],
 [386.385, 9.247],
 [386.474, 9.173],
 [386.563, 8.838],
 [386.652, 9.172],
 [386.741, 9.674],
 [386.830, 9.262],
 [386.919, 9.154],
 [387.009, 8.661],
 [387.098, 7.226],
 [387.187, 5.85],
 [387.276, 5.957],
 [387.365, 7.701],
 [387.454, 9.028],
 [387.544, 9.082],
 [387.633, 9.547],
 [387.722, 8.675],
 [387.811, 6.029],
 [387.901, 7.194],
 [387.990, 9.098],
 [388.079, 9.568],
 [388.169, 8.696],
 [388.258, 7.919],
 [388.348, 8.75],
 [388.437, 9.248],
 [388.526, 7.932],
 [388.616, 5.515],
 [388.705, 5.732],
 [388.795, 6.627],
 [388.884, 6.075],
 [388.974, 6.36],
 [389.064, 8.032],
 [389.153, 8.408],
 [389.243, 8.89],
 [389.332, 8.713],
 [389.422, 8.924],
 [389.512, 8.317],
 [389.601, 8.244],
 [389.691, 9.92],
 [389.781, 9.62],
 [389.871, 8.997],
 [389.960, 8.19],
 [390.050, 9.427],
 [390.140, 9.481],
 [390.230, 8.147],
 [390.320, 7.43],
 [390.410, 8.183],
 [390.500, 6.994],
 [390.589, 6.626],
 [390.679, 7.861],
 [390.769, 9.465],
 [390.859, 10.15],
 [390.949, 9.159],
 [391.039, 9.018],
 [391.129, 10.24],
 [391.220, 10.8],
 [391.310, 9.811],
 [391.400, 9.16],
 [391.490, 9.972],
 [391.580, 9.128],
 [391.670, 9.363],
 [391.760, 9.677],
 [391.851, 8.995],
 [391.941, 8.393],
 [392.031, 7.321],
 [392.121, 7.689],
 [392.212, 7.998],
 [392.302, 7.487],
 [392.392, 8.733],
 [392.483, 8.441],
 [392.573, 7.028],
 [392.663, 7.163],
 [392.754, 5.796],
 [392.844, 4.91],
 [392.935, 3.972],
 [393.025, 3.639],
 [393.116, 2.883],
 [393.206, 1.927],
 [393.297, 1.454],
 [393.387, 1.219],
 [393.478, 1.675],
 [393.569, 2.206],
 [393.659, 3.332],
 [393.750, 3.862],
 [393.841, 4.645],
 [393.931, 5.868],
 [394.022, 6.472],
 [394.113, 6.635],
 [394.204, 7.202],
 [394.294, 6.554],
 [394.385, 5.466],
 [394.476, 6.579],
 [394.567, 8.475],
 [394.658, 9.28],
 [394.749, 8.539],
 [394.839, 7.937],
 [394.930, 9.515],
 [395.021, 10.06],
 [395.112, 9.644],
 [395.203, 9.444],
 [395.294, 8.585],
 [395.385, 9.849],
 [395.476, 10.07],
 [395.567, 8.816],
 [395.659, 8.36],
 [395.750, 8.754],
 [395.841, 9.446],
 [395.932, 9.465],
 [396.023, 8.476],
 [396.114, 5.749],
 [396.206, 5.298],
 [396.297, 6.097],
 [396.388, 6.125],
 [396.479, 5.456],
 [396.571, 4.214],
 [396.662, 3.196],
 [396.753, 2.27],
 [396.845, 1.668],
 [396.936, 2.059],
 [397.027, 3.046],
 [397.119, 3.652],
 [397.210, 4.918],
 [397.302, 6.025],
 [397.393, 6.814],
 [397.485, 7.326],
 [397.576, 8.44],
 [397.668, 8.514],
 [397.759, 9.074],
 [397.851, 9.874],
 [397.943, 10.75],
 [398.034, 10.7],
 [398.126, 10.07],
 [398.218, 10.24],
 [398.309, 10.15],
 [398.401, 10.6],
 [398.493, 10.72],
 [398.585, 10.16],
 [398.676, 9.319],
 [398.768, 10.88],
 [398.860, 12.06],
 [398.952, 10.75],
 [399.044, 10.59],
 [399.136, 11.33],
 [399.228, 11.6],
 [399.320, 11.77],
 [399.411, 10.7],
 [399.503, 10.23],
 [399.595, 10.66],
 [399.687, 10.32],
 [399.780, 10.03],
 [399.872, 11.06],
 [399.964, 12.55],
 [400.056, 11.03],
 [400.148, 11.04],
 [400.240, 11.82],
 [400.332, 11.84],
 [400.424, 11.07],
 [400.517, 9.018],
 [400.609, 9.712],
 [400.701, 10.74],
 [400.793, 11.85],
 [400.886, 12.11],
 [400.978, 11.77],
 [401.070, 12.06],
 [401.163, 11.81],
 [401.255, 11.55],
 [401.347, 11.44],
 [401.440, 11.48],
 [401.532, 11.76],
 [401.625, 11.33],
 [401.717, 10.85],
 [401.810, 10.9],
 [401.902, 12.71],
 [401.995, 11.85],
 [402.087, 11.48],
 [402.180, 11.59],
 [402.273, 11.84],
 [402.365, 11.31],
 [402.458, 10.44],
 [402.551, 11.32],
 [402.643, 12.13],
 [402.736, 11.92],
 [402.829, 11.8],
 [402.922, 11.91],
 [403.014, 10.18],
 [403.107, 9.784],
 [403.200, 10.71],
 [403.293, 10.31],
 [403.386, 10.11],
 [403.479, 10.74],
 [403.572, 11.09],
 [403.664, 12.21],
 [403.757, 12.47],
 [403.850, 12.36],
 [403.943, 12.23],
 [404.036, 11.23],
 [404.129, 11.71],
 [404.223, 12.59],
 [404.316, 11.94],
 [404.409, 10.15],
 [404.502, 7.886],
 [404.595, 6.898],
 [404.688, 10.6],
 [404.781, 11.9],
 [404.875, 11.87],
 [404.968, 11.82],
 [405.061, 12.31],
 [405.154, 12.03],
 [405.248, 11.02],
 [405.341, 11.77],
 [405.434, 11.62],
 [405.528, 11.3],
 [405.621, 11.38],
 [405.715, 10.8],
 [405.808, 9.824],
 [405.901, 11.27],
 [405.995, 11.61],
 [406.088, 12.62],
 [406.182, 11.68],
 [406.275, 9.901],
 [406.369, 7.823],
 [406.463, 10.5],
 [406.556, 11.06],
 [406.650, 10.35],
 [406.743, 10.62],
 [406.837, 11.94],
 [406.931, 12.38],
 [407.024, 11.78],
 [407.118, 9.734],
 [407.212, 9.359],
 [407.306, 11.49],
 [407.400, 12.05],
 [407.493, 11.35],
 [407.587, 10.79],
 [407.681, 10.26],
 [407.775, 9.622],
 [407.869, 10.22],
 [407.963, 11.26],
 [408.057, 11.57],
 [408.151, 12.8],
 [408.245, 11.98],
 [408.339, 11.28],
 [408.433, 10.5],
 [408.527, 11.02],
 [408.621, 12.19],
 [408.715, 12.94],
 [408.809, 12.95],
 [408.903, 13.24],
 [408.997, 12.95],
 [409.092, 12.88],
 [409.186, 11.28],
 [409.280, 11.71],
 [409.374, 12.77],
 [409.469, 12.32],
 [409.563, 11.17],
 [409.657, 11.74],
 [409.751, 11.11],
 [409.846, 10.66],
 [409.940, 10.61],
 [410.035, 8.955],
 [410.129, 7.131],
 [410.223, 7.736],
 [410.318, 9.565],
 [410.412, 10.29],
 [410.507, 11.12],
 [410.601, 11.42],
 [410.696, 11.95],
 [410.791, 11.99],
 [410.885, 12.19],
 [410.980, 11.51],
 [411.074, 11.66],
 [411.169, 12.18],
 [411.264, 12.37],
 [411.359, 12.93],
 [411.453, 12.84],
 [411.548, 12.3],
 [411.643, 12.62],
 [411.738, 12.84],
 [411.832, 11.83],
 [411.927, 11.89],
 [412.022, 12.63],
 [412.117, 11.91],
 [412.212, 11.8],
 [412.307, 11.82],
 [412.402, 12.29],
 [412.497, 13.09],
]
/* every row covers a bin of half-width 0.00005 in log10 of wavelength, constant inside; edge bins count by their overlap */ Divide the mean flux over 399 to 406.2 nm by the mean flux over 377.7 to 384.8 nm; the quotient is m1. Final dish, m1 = 1.44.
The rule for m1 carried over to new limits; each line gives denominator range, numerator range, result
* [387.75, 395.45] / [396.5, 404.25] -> 1.35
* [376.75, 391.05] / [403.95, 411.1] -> 1.38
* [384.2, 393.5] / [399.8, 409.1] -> 1.41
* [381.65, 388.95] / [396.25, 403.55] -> 1.32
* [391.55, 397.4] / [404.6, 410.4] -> 1.75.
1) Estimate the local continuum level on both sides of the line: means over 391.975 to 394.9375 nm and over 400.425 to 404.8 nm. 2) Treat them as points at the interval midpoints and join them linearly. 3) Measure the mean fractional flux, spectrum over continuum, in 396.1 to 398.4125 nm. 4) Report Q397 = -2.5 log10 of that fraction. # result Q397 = 0.23 mag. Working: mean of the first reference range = 5.78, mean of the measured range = 6.58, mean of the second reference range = 11.2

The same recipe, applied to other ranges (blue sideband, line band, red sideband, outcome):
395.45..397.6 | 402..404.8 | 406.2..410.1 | -0.22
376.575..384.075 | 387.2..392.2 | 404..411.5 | 0.07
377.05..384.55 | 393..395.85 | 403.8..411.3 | 0.42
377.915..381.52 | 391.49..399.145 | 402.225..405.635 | 0.40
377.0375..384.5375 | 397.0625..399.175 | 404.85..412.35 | 0.09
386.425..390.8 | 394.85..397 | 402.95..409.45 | 0.32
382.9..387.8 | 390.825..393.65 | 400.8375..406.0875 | 0.28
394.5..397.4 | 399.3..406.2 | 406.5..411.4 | -0.22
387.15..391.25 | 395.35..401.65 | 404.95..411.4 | 0.07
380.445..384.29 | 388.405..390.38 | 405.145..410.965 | -0.01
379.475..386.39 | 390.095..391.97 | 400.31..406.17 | 0.01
